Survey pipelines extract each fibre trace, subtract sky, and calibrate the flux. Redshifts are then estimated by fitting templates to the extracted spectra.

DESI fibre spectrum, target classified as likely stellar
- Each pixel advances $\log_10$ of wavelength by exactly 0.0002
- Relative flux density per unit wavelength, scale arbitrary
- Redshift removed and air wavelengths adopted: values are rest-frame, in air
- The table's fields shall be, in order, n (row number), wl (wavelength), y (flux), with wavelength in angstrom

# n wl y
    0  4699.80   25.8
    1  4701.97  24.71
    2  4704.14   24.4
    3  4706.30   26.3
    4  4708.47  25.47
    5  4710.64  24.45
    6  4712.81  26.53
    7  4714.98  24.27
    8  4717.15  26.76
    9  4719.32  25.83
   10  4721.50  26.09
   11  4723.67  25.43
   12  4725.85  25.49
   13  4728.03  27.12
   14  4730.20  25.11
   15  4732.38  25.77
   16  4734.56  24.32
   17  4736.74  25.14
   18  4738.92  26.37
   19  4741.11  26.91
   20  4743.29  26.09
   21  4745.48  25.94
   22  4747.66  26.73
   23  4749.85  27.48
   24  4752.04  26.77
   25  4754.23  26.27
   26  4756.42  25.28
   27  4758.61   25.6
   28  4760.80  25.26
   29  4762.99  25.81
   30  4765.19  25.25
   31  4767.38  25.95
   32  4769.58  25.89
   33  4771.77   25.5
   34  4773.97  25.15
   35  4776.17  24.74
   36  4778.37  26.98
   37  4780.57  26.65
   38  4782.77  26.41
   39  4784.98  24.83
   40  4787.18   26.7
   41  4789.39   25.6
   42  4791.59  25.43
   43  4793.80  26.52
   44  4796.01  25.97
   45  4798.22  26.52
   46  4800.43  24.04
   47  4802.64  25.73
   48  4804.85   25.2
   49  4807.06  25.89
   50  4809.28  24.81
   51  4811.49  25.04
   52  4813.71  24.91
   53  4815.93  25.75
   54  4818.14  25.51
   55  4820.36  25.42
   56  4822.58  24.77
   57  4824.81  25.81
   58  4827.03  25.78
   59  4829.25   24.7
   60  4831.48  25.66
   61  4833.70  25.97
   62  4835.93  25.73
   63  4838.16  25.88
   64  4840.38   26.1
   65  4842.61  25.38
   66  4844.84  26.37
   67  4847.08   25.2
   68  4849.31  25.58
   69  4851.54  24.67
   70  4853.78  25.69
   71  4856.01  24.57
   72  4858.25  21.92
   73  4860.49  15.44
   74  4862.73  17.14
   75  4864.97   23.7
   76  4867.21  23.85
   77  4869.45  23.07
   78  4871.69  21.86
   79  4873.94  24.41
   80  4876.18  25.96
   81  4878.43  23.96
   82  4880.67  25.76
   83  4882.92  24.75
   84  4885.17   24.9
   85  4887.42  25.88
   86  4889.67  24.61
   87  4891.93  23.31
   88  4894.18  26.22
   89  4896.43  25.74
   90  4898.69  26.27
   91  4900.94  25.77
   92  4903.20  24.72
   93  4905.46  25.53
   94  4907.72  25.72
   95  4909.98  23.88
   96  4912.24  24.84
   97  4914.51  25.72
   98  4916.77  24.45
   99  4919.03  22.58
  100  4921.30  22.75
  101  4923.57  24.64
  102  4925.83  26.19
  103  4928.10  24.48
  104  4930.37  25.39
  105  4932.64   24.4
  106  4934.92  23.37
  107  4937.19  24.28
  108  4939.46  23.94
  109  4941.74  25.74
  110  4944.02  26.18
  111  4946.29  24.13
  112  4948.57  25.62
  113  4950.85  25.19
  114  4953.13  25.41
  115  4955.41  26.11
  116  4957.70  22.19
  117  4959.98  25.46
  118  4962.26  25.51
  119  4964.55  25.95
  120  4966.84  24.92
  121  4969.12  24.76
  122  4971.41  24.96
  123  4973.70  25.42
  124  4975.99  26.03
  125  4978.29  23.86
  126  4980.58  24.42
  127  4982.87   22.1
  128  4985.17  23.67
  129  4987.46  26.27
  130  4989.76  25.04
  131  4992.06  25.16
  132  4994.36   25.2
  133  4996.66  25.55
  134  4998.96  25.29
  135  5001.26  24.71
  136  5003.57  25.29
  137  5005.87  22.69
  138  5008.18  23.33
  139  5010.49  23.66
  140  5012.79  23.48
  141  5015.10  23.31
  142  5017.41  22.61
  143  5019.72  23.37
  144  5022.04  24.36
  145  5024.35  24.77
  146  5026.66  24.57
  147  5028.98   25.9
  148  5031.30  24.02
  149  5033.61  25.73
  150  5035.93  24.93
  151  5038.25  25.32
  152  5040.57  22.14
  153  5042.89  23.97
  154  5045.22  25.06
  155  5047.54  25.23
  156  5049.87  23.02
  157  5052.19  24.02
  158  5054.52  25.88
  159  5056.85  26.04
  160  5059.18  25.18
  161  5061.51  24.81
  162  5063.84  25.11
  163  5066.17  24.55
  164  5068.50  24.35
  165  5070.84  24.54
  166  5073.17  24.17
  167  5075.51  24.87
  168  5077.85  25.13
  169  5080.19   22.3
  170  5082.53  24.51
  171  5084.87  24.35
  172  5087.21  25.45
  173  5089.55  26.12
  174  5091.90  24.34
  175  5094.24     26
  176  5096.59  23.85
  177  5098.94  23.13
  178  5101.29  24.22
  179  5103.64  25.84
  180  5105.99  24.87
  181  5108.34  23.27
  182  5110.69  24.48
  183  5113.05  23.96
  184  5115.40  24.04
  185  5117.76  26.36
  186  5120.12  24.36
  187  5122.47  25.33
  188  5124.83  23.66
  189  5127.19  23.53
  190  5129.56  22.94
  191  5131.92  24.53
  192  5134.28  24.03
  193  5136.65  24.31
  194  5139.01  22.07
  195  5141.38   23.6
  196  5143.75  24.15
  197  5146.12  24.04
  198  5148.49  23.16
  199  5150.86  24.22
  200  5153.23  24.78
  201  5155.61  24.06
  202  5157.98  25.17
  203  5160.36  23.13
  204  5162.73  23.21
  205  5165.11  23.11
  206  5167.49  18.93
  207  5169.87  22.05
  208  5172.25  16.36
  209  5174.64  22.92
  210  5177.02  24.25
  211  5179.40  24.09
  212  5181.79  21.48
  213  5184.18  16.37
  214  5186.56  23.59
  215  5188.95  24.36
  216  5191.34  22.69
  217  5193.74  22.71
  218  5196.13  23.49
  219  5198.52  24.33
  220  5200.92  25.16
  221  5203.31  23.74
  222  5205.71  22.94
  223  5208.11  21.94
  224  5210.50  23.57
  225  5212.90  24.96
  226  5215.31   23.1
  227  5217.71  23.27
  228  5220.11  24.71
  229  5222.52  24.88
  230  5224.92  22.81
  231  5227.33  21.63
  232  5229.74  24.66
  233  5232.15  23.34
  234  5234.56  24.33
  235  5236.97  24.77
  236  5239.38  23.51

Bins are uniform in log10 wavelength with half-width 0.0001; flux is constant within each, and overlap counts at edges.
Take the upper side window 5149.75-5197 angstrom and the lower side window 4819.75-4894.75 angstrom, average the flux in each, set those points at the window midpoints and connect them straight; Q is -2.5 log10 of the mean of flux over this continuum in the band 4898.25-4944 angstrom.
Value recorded -0.032 mag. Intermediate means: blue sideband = 24.4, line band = 24.7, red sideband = 22.5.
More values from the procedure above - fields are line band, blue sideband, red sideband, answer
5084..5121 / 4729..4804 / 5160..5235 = -0.05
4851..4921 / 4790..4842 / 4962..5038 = 0.05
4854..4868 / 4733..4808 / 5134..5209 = 0.18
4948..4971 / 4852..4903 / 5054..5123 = -0.04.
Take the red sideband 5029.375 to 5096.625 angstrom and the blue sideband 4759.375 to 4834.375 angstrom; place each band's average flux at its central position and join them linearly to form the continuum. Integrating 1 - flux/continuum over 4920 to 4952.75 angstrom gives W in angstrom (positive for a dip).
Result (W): 0.5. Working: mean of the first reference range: 25.6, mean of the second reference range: 24.7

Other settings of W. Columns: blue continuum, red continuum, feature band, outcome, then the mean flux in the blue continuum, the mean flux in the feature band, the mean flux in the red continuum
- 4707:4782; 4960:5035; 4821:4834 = 0.0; 25.8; 25.4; 24.6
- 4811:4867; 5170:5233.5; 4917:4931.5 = -0.1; 24.5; 24.4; 23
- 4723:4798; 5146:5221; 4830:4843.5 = -0.2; 25.9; 25.8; 23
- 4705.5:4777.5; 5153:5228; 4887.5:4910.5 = -0.4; 25.8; 25.2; 22.9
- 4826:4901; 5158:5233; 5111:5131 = -0.9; 24.4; 24.3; 22.9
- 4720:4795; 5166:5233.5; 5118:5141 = -0.7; 25.9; 24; 22.8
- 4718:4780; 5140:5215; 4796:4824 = 0.1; 25.9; 25.3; 23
